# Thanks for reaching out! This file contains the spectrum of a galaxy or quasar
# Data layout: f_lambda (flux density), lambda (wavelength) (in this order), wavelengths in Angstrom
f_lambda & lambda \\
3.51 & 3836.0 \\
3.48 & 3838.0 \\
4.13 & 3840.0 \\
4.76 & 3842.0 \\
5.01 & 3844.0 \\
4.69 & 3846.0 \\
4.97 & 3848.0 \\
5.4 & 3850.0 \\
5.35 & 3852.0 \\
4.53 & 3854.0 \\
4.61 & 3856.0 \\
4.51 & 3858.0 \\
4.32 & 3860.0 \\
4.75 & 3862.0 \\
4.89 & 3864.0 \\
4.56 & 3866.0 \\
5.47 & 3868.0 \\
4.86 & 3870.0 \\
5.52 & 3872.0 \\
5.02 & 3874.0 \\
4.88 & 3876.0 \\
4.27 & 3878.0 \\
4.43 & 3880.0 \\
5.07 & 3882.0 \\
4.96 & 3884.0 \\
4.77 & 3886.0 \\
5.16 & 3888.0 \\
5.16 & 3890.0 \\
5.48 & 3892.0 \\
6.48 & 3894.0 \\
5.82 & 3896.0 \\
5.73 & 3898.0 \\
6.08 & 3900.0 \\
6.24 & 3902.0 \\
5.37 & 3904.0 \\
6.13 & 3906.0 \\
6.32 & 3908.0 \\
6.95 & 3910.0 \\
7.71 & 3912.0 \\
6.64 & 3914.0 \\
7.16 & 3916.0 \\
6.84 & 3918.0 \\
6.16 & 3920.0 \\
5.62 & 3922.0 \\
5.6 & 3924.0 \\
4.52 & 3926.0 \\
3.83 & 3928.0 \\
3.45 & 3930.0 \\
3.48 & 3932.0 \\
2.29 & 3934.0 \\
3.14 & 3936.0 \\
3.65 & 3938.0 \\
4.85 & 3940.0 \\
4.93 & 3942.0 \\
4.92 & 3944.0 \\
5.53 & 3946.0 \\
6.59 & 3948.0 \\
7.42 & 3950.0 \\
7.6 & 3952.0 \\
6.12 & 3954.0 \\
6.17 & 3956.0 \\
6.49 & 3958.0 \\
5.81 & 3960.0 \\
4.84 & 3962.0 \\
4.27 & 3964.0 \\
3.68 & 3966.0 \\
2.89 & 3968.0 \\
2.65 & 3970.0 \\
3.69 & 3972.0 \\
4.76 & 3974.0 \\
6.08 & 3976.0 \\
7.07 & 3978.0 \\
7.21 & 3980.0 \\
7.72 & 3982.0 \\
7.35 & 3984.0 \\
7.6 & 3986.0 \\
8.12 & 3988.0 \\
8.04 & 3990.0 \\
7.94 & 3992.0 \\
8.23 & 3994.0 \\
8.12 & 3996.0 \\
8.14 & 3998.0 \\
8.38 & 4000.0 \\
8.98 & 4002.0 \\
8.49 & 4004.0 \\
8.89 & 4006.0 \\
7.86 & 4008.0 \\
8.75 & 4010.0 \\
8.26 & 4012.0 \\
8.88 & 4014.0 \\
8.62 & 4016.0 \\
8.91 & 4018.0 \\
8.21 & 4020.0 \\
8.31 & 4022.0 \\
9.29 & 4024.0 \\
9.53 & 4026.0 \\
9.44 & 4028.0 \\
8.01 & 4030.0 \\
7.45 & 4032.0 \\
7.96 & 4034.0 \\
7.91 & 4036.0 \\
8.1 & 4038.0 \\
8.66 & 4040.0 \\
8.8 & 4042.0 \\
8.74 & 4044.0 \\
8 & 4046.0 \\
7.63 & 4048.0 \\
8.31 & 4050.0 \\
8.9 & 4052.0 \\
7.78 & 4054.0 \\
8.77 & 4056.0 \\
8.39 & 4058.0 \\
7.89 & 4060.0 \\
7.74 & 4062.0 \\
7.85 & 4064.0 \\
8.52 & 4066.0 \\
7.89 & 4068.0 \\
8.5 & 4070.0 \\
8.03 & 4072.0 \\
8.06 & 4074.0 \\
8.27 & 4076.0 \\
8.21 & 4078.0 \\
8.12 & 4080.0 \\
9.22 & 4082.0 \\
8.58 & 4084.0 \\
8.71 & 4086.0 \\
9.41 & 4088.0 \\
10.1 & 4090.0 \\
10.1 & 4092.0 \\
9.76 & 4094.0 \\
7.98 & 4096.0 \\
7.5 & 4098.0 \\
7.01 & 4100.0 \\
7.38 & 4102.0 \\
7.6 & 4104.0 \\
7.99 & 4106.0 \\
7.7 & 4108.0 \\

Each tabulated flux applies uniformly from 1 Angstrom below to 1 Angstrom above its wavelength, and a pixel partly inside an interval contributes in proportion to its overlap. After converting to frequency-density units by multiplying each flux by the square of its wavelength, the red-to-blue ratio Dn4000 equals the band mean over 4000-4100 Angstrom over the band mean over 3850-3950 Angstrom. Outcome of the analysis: 1.8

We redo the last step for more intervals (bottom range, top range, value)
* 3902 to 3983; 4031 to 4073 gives 1.60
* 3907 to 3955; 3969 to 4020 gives 1.43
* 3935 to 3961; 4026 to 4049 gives 1.54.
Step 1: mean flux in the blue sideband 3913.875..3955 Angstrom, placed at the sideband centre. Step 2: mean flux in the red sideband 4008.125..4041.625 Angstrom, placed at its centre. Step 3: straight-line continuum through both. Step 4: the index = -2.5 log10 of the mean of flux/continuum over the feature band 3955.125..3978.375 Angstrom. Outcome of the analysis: 0.31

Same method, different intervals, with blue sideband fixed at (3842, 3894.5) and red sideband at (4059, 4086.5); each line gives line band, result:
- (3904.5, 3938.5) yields 0.09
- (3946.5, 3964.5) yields 0.03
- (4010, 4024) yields -0.17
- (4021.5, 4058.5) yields -0.10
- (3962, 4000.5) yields 0.08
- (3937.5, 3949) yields 0.20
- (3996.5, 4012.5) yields -0.18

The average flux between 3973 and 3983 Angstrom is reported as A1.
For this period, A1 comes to 6.57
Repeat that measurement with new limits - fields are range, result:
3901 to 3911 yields 6.2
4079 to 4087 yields 8.66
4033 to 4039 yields 7.99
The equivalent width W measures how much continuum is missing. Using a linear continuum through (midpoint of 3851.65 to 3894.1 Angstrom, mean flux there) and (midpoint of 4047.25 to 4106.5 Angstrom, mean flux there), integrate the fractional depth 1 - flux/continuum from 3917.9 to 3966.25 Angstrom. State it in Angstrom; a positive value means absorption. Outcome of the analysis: 7.8 Angstrom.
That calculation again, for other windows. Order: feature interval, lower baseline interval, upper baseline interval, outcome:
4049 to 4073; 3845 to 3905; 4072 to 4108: -0.69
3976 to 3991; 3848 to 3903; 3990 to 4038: 0.44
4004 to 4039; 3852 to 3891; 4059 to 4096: -4.30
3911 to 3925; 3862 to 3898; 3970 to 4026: -1.34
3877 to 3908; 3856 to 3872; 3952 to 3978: -3.73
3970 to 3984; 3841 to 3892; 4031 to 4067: 1.97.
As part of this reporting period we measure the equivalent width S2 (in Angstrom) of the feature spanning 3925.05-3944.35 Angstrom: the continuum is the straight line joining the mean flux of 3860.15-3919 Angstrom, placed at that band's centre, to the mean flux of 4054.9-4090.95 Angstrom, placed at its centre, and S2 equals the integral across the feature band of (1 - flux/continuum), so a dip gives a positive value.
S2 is 7.4 Angstrom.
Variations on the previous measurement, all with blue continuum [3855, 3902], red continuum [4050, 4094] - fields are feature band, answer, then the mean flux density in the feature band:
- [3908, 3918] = -2.26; 7.01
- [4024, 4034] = -1.07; 8.61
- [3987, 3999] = -1.61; 8.1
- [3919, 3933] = 2.99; 4.67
